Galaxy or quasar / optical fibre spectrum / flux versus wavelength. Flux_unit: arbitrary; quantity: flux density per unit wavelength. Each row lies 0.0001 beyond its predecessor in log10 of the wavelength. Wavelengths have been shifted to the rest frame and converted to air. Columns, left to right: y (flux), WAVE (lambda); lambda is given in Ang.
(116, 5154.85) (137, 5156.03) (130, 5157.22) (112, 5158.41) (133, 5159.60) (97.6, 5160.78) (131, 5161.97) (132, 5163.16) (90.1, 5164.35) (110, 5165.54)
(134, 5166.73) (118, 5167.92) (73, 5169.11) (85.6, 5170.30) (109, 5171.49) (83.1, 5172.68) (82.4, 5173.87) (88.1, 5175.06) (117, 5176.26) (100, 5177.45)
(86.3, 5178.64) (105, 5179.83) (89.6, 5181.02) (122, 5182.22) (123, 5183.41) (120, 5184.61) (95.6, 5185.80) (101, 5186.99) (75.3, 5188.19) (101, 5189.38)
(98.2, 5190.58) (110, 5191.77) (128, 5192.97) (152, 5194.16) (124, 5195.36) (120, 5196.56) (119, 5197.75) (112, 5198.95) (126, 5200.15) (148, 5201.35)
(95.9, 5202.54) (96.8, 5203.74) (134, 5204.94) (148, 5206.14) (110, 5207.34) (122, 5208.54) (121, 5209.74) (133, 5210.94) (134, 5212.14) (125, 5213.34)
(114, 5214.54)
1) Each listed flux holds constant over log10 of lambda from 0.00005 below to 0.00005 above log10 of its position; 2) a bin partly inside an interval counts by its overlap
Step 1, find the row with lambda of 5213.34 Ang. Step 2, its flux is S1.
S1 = 125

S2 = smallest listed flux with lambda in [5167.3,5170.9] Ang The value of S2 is 73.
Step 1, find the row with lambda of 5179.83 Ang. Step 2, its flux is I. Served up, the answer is 105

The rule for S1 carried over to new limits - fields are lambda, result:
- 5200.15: 126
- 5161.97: 131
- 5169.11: 73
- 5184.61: 120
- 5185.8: 95.6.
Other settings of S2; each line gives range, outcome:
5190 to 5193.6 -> 98.2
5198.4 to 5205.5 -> 95.9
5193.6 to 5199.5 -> 112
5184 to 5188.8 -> 75.3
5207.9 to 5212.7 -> 121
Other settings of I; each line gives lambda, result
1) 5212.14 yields 134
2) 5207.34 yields 110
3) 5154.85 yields 116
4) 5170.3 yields 85.6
